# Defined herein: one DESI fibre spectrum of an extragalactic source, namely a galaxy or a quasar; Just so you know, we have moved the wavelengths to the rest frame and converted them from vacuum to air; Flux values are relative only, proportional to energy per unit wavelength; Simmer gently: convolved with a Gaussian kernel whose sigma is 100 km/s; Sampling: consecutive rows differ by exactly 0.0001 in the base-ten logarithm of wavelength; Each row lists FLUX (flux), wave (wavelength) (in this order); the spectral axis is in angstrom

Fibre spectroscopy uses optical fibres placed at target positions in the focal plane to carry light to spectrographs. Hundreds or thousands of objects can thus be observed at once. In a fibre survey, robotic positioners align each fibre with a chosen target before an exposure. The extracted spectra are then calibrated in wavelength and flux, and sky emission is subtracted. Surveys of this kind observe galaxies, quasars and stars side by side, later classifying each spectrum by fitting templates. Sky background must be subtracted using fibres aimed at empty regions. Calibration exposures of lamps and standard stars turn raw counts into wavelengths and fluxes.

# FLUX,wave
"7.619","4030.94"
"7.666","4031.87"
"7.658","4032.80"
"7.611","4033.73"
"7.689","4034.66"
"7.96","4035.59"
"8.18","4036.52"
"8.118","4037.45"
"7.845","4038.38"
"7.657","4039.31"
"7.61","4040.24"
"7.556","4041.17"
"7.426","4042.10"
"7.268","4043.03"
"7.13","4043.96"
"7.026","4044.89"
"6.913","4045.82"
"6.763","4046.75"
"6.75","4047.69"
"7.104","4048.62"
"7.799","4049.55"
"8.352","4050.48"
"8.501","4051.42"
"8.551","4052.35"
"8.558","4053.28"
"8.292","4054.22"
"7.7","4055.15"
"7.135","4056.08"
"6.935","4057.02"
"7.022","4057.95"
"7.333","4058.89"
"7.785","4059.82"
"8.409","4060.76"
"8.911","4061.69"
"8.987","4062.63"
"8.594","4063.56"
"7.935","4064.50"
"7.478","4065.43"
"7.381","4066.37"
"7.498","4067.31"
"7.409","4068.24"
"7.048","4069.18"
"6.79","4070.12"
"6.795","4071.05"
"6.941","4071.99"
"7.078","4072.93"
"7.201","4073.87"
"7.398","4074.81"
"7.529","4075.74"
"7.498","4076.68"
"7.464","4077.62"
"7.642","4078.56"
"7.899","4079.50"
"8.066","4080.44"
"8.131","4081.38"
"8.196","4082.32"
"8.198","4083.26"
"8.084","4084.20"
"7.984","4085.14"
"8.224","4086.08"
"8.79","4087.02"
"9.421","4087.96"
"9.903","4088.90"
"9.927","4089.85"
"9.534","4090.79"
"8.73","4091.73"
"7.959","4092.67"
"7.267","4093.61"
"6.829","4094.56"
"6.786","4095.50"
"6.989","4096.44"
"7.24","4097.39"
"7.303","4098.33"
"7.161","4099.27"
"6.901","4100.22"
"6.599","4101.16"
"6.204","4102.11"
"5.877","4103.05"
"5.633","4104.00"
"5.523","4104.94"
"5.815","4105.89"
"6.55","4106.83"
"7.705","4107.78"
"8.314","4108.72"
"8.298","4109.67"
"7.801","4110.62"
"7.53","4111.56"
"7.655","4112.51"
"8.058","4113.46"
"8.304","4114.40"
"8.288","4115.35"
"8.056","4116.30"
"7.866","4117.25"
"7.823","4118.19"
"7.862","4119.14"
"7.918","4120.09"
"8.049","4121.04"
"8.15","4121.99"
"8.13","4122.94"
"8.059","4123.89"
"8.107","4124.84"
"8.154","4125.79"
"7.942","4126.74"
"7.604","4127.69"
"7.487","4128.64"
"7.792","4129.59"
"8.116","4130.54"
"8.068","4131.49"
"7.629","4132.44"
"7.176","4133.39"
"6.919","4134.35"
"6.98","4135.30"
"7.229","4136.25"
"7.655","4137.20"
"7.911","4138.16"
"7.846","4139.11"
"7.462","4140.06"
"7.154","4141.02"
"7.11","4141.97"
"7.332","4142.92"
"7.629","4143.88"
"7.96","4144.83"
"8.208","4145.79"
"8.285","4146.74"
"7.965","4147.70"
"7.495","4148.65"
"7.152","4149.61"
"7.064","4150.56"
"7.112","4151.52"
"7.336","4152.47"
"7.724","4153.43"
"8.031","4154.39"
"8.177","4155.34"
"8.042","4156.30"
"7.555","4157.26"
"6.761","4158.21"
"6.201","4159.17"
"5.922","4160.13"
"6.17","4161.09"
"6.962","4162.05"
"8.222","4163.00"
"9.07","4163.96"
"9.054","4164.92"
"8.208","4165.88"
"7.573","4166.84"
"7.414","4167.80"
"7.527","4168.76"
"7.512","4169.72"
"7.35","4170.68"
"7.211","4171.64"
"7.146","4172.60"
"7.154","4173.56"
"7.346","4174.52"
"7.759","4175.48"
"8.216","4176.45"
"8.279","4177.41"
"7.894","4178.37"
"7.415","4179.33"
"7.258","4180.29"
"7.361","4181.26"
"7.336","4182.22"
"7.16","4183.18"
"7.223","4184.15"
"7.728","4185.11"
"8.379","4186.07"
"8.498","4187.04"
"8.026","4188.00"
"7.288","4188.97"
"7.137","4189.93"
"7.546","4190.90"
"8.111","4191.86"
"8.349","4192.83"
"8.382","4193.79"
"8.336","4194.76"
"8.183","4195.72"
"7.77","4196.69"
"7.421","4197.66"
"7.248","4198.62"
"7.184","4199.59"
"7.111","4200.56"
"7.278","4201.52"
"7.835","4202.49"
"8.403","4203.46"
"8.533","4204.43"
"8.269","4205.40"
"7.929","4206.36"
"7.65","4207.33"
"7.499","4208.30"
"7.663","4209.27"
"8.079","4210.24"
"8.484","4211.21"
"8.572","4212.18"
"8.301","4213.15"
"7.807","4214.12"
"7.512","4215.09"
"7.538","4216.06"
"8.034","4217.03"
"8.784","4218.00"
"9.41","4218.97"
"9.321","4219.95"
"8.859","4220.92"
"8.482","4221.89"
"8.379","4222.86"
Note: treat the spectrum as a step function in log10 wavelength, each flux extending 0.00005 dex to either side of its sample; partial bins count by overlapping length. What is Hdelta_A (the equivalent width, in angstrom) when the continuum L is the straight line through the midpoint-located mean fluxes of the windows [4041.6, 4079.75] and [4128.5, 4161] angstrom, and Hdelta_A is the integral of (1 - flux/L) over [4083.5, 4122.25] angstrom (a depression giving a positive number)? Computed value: -0.8 angstrom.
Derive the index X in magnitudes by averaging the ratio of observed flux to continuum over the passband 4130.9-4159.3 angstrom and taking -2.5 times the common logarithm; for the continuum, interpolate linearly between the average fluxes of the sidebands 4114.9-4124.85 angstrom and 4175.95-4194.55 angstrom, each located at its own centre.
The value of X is 0.06 mag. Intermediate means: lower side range 8.02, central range 7.52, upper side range 7.77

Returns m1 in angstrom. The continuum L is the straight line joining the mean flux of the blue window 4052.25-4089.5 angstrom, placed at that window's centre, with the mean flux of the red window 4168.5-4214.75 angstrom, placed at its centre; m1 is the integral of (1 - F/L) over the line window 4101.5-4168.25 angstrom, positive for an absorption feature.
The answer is 2.2 angstrom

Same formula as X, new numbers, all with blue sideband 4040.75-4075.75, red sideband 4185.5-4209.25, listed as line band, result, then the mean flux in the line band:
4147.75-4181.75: 0.04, 7.51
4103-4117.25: 0.05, 7.35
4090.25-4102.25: 0.04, 7.39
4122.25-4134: -0.02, 7.85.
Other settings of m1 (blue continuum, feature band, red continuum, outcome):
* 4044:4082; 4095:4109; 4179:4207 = 1.8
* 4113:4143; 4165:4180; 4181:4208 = 0.3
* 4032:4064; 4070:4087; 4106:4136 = 0.2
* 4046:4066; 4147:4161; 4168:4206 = 0.8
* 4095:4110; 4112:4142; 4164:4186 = -3.0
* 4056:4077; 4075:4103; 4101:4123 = -1.4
